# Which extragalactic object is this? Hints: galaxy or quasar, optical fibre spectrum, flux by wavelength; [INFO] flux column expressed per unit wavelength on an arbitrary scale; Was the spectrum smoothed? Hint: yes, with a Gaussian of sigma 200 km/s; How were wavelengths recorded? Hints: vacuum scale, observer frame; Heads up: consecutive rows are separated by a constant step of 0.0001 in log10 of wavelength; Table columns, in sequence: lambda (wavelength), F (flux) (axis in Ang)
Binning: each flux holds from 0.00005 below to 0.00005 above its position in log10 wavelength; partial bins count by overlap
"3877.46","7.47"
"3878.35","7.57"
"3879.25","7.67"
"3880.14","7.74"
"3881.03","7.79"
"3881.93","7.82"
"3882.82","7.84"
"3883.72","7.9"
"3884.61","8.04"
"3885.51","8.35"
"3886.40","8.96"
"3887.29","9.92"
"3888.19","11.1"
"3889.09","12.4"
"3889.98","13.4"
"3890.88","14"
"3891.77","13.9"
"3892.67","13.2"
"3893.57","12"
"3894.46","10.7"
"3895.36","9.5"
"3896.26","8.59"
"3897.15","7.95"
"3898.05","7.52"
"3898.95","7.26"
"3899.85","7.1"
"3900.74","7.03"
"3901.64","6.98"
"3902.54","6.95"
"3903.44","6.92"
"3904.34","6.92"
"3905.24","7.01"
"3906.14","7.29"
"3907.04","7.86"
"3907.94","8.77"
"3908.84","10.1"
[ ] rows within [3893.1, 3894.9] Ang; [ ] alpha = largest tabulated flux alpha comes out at 12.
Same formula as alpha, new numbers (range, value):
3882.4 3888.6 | 11.1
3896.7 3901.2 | 7.95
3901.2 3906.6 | 7.29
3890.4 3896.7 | 14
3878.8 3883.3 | 7.84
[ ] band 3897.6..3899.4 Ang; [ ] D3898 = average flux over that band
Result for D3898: 7.37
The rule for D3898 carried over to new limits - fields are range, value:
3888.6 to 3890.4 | 12.9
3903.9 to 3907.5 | 7.27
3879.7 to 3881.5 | 7.75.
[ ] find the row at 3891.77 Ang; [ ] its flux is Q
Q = 13.9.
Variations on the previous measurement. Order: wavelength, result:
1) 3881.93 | 7.82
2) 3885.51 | 8.35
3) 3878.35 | 7.57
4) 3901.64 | 6.98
